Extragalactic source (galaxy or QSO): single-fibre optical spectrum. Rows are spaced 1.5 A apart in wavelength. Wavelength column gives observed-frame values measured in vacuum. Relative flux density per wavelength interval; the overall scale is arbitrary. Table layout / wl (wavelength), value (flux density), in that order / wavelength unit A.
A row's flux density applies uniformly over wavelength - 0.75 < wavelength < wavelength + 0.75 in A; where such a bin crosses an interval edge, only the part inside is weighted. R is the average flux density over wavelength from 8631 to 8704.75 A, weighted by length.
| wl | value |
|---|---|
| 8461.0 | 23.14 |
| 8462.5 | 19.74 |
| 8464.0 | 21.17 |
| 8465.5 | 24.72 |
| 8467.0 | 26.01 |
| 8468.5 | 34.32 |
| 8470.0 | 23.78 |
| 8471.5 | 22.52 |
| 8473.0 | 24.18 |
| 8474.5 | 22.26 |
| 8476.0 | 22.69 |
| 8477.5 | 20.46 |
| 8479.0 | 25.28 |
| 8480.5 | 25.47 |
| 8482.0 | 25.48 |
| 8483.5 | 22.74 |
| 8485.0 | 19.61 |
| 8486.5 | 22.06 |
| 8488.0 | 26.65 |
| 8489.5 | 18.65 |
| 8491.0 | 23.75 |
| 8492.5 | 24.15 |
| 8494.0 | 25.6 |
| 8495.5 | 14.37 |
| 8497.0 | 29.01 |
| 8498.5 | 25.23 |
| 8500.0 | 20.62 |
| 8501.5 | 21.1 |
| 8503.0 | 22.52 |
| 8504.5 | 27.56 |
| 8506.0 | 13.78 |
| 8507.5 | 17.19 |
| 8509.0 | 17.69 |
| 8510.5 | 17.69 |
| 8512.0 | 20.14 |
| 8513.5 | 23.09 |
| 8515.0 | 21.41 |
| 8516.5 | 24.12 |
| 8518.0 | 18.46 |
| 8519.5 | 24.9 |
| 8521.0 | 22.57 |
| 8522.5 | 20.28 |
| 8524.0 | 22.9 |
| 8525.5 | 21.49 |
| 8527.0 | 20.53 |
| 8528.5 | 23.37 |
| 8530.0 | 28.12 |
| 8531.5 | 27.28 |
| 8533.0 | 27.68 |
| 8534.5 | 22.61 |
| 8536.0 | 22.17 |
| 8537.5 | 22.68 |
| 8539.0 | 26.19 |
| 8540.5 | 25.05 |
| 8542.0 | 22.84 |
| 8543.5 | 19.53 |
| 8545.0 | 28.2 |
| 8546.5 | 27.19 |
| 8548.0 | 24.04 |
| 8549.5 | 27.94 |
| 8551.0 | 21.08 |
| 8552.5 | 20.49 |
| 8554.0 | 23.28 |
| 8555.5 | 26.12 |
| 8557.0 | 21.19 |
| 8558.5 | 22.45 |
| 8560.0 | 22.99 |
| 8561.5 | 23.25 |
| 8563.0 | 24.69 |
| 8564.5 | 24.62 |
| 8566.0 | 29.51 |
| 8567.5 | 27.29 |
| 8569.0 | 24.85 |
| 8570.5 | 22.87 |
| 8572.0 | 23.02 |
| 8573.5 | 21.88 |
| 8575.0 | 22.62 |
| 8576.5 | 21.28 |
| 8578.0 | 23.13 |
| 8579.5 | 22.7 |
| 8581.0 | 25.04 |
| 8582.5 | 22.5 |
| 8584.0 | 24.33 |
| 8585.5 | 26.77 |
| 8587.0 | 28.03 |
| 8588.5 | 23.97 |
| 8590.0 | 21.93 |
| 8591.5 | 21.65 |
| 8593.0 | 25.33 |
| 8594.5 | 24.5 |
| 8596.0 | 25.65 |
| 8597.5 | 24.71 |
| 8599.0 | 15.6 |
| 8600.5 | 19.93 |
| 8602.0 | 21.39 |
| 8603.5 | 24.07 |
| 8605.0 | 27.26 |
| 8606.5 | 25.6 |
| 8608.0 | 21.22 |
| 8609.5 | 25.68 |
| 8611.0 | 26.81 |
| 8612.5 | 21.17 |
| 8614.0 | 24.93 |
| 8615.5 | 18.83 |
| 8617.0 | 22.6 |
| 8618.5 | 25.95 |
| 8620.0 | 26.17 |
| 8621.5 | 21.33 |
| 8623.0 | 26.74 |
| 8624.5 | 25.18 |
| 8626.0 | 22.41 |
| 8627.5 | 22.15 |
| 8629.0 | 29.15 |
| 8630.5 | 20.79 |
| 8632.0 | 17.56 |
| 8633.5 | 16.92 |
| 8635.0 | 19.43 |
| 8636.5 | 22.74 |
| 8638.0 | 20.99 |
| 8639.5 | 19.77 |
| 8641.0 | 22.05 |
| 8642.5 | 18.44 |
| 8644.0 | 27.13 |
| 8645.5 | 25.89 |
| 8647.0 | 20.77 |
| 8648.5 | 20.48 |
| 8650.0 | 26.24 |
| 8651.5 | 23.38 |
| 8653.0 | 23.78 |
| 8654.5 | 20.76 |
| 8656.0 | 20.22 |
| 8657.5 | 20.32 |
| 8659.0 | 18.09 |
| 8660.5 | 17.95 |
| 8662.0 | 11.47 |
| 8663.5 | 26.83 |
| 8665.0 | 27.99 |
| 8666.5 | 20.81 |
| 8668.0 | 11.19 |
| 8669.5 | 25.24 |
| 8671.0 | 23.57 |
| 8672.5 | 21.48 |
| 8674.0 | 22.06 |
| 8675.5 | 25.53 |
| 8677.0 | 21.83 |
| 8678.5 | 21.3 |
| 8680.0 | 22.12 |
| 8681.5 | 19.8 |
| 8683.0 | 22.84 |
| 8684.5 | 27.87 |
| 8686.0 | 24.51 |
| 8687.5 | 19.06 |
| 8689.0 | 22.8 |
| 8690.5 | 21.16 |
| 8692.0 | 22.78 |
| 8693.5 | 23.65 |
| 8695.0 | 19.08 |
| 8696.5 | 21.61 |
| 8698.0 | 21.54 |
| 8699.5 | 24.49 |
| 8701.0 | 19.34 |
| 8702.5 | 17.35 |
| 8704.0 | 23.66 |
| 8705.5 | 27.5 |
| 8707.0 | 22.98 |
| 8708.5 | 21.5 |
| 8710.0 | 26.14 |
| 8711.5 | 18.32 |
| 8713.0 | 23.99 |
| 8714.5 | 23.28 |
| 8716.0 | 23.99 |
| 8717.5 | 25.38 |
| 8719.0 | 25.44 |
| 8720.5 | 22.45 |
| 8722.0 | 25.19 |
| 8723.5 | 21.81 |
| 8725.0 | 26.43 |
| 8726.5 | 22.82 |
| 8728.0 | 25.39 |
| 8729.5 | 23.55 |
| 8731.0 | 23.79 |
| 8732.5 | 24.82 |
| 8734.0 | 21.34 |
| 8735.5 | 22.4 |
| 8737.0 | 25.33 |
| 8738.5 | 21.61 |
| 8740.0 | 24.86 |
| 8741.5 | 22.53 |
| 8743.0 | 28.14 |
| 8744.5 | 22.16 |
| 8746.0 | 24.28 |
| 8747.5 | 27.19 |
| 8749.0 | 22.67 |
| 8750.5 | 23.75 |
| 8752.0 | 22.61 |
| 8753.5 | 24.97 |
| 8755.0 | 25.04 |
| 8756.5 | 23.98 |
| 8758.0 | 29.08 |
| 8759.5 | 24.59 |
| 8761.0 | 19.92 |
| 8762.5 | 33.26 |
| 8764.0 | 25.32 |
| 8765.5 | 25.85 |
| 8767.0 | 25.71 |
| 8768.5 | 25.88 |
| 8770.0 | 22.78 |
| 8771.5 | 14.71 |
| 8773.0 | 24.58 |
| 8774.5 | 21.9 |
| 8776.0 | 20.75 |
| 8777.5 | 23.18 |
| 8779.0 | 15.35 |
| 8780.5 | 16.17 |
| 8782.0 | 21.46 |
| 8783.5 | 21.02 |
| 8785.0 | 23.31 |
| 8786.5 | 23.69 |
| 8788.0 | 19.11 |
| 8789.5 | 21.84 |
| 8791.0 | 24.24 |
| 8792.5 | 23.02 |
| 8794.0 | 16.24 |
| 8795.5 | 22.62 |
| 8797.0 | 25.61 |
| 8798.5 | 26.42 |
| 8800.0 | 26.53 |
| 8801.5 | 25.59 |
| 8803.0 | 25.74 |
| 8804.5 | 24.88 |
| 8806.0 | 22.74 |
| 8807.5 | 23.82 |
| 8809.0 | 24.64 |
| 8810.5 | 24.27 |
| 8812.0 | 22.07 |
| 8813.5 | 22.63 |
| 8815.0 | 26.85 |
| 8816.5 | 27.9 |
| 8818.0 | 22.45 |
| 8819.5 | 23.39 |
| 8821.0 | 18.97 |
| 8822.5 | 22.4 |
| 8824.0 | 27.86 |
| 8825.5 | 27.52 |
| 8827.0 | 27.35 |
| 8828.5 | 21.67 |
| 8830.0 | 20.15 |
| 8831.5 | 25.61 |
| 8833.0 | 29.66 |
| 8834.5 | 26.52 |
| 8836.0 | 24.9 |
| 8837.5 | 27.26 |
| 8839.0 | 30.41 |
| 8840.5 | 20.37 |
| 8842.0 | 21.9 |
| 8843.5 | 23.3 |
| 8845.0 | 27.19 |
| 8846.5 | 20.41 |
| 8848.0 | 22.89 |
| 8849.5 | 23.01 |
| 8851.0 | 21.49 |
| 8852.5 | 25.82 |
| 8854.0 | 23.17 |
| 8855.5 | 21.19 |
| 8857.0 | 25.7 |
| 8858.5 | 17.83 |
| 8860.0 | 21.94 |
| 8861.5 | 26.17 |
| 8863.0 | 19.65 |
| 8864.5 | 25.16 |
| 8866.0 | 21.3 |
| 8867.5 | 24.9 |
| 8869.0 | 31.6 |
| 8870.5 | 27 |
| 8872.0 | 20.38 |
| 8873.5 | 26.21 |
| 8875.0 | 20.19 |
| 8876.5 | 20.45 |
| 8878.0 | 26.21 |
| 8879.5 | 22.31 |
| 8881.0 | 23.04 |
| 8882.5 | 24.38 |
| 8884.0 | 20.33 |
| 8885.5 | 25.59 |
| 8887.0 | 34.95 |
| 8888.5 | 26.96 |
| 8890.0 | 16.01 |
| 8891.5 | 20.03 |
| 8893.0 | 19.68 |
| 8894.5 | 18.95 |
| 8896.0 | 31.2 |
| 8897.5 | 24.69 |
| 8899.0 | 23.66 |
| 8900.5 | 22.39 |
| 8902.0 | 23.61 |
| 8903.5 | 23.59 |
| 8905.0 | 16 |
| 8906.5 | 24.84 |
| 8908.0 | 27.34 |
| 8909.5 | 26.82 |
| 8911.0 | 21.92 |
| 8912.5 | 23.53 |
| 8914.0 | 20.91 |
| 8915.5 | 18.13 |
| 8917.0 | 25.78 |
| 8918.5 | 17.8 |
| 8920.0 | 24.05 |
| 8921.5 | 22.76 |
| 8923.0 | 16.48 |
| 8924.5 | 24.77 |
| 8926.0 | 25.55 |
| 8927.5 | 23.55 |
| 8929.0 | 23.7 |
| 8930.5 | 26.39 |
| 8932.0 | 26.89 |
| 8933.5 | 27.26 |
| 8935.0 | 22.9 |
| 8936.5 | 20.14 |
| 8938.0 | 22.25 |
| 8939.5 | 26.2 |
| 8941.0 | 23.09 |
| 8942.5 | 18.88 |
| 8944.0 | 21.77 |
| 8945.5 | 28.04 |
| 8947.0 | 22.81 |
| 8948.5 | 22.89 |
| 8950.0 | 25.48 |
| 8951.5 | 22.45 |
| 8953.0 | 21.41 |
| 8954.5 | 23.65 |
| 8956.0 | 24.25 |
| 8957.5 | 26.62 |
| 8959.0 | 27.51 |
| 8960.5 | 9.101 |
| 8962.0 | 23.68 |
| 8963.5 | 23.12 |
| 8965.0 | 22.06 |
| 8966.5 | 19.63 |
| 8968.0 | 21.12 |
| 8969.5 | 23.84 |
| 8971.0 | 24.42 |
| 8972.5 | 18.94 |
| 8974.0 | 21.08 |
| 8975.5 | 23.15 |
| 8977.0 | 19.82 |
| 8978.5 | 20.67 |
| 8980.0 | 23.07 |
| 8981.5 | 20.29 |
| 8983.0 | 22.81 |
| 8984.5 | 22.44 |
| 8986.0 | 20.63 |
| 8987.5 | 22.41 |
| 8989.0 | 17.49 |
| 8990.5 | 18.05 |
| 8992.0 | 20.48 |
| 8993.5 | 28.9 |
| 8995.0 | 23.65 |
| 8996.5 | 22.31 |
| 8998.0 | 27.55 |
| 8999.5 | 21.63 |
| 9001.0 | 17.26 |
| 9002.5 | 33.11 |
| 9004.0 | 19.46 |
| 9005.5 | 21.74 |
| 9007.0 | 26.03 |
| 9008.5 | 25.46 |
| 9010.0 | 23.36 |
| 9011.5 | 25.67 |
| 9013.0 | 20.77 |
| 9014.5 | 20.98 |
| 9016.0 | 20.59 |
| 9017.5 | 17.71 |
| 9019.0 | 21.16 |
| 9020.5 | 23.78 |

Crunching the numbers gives 21.5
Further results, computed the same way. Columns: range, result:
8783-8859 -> 23.9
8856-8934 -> 23.5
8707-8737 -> 23.6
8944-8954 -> 23.7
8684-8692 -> 22.9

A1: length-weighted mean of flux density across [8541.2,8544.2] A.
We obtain 21.3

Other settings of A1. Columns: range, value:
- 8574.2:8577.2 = 22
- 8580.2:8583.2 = 23.8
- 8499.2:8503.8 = 21.5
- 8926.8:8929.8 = 23.7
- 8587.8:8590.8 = 22.9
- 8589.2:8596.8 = 23.8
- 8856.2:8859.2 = 21.8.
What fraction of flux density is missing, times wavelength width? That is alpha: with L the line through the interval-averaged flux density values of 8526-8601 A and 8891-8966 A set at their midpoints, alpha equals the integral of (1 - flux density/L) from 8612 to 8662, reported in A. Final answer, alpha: 3.7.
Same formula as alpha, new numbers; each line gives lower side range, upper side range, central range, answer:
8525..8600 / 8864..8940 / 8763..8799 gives 2.3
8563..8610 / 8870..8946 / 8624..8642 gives 1.7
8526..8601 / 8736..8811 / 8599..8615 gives 0.3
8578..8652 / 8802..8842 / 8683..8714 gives 1.7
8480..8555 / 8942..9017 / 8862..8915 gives -2.5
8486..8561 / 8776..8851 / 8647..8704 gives 3.8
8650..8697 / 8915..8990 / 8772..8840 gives -4.7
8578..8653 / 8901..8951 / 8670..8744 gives 0.3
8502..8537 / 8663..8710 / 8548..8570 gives -2.1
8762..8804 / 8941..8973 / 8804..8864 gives -3.1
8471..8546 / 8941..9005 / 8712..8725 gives -0.8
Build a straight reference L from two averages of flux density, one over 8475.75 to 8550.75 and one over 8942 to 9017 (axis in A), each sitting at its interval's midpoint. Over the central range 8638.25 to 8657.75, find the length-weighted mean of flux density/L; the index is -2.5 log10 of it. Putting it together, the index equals 0.02 mag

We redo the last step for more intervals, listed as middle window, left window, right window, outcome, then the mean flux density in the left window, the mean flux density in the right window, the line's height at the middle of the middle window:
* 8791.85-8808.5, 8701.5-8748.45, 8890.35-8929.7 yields -0.03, 23.7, 22.7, 23.3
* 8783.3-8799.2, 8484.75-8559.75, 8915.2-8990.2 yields 0.00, 22.8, 22.5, 22.6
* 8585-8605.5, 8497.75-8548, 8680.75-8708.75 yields -0.05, 22.6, 22.3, 22.5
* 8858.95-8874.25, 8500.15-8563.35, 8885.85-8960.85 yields -0.05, 22.8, 23.3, 23.2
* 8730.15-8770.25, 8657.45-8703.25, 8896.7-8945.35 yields -0.12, 21.5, 23.1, 22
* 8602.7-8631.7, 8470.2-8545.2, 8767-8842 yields -0.05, 22.6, 23.4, 22.9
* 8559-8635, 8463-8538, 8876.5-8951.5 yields -0.03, 22.8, 23.4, 23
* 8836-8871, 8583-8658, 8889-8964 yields -0.05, 23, 22.9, 22.9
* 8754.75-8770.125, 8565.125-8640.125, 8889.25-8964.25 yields -0.12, 23.3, 22.9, 23.1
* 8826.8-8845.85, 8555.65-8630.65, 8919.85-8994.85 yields -0.09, 23.8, 22.6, 23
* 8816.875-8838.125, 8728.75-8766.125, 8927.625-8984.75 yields -0.04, 24.5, 22.7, 23.8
